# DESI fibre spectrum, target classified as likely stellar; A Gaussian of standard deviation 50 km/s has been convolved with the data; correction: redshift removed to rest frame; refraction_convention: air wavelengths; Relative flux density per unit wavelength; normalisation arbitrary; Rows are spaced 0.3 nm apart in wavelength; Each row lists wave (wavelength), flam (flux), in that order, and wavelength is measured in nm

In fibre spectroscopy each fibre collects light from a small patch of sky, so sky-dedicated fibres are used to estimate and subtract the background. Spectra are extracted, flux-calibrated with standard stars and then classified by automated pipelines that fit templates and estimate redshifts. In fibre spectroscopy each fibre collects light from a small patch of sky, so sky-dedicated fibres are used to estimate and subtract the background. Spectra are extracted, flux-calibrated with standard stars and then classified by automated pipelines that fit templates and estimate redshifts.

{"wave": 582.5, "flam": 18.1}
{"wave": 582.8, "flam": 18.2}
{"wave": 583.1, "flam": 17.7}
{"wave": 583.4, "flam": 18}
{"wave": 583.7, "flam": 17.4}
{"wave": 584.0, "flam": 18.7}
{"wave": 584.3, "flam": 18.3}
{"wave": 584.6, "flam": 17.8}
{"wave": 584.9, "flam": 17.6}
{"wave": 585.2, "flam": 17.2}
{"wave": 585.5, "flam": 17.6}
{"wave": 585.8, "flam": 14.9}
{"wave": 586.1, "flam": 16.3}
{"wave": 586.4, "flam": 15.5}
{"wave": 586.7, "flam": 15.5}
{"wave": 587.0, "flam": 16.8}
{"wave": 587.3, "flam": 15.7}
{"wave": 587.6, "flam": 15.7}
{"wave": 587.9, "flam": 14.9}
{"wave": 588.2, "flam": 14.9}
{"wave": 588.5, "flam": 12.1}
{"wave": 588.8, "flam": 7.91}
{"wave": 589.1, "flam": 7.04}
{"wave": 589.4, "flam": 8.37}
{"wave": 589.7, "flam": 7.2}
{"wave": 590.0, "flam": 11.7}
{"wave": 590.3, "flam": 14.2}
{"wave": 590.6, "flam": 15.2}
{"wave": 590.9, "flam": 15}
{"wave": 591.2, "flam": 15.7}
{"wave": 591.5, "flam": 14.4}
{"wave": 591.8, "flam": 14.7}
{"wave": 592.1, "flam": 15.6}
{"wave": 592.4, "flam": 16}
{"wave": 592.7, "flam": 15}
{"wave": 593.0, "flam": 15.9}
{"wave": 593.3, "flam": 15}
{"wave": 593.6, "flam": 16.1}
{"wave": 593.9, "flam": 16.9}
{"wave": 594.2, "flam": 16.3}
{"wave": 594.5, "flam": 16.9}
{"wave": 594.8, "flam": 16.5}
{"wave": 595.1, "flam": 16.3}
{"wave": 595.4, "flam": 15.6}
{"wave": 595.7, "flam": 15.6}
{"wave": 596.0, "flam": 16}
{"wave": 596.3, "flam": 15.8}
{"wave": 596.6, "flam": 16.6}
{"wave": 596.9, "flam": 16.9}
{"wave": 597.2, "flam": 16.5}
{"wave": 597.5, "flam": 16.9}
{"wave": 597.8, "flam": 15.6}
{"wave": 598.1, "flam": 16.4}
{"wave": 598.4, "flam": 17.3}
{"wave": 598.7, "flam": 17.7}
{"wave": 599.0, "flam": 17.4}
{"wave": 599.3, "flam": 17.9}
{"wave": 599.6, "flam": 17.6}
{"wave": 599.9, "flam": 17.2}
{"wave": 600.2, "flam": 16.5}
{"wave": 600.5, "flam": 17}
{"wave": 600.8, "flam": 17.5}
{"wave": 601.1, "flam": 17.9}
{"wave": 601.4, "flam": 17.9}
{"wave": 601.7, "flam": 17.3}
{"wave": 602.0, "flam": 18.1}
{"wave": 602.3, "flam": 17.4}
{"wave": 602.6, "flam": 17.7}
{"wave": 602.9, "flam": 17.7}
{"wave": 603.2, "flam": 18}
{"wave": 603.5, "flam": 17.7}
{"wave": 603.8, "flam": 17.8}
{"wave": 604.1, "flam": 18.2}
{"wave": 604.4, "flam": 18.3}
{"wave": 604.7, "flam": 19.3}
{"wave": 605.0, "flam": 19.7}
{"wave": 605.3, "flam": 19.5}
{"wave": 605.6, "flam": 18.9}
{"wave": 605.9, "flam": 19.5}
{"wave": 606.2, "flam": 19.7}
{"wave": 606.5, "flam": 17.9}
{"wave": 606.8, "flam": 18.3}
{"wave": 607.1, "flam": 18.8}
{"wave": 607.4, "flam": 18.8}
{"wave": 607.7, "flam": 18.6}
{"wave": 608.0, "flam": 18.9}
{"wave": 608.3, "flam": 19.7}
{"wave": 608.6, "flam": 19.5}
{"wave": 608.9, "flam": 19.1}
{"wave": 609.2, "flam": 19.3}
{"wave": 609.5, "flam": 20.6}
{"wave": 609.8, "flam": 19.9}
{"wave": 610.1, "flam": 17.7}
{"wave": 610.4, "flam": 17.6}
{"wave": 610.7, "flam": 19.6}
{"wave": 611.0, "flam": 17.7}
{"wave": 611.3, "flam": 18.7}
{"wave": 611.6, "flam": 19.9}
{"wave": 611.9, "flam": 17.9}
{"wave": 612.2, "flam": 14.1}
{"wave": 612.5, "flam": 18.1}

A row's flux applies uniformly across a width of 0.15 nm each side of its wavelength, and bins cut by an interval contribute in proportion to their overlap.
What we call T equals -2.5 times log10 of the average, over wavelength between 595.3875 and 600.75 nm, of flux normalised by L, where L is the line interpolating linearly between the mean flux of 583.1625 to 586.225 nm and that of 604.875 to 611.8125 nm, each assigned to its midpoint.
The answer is 0.10 mag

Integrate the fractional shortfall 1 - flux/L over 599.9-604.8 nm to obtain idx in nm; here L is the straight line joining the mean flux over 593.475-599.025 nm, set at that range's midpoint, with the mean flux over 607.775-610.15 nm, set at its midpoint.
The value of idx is 0.037 nm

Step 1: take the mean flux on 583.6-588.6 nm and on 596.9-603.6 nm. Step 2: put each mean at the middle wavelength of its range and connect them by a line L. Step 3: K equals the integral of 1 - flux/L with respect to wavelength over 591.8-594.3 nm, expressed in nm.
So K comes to 0.15 nm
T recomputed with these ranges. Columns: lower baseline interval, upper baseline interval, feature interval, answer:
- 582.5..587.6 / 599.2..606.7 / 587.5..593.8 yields 0.28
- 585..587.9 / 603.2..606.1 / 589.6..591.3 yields 0.25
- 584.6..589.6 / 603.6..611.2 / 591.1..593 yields 0.01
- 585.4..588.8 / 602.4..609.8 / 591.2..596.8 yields 0.04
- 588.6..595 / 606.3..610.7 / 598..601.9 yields -0.07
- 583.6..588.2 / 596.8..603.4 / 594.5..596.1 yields 0.06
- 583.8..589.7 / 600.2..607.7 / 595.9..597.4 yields 0.02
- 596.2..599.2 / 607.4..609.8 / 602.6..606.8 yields -0.01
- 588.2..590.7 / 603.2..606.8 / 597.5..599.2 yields -0.11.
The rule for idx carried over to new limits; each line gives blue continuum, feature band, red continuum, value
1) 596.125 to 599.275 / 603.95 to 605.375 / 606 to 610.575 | -0.06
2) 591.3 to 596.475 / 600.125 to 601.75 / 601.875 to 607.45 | 0.02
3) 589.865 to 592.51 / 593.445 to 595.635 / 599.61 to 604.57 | -0.10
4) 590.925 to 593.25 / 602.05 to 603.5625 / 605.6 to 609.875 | 0.02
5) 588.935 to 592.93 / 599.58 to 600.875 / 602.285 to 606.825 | -0.02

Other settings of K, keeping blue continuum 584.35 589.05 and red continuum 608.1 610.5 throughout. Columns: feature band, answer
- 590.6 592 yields 0.09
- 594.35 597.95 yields 0.13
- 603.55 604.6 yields 0.01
